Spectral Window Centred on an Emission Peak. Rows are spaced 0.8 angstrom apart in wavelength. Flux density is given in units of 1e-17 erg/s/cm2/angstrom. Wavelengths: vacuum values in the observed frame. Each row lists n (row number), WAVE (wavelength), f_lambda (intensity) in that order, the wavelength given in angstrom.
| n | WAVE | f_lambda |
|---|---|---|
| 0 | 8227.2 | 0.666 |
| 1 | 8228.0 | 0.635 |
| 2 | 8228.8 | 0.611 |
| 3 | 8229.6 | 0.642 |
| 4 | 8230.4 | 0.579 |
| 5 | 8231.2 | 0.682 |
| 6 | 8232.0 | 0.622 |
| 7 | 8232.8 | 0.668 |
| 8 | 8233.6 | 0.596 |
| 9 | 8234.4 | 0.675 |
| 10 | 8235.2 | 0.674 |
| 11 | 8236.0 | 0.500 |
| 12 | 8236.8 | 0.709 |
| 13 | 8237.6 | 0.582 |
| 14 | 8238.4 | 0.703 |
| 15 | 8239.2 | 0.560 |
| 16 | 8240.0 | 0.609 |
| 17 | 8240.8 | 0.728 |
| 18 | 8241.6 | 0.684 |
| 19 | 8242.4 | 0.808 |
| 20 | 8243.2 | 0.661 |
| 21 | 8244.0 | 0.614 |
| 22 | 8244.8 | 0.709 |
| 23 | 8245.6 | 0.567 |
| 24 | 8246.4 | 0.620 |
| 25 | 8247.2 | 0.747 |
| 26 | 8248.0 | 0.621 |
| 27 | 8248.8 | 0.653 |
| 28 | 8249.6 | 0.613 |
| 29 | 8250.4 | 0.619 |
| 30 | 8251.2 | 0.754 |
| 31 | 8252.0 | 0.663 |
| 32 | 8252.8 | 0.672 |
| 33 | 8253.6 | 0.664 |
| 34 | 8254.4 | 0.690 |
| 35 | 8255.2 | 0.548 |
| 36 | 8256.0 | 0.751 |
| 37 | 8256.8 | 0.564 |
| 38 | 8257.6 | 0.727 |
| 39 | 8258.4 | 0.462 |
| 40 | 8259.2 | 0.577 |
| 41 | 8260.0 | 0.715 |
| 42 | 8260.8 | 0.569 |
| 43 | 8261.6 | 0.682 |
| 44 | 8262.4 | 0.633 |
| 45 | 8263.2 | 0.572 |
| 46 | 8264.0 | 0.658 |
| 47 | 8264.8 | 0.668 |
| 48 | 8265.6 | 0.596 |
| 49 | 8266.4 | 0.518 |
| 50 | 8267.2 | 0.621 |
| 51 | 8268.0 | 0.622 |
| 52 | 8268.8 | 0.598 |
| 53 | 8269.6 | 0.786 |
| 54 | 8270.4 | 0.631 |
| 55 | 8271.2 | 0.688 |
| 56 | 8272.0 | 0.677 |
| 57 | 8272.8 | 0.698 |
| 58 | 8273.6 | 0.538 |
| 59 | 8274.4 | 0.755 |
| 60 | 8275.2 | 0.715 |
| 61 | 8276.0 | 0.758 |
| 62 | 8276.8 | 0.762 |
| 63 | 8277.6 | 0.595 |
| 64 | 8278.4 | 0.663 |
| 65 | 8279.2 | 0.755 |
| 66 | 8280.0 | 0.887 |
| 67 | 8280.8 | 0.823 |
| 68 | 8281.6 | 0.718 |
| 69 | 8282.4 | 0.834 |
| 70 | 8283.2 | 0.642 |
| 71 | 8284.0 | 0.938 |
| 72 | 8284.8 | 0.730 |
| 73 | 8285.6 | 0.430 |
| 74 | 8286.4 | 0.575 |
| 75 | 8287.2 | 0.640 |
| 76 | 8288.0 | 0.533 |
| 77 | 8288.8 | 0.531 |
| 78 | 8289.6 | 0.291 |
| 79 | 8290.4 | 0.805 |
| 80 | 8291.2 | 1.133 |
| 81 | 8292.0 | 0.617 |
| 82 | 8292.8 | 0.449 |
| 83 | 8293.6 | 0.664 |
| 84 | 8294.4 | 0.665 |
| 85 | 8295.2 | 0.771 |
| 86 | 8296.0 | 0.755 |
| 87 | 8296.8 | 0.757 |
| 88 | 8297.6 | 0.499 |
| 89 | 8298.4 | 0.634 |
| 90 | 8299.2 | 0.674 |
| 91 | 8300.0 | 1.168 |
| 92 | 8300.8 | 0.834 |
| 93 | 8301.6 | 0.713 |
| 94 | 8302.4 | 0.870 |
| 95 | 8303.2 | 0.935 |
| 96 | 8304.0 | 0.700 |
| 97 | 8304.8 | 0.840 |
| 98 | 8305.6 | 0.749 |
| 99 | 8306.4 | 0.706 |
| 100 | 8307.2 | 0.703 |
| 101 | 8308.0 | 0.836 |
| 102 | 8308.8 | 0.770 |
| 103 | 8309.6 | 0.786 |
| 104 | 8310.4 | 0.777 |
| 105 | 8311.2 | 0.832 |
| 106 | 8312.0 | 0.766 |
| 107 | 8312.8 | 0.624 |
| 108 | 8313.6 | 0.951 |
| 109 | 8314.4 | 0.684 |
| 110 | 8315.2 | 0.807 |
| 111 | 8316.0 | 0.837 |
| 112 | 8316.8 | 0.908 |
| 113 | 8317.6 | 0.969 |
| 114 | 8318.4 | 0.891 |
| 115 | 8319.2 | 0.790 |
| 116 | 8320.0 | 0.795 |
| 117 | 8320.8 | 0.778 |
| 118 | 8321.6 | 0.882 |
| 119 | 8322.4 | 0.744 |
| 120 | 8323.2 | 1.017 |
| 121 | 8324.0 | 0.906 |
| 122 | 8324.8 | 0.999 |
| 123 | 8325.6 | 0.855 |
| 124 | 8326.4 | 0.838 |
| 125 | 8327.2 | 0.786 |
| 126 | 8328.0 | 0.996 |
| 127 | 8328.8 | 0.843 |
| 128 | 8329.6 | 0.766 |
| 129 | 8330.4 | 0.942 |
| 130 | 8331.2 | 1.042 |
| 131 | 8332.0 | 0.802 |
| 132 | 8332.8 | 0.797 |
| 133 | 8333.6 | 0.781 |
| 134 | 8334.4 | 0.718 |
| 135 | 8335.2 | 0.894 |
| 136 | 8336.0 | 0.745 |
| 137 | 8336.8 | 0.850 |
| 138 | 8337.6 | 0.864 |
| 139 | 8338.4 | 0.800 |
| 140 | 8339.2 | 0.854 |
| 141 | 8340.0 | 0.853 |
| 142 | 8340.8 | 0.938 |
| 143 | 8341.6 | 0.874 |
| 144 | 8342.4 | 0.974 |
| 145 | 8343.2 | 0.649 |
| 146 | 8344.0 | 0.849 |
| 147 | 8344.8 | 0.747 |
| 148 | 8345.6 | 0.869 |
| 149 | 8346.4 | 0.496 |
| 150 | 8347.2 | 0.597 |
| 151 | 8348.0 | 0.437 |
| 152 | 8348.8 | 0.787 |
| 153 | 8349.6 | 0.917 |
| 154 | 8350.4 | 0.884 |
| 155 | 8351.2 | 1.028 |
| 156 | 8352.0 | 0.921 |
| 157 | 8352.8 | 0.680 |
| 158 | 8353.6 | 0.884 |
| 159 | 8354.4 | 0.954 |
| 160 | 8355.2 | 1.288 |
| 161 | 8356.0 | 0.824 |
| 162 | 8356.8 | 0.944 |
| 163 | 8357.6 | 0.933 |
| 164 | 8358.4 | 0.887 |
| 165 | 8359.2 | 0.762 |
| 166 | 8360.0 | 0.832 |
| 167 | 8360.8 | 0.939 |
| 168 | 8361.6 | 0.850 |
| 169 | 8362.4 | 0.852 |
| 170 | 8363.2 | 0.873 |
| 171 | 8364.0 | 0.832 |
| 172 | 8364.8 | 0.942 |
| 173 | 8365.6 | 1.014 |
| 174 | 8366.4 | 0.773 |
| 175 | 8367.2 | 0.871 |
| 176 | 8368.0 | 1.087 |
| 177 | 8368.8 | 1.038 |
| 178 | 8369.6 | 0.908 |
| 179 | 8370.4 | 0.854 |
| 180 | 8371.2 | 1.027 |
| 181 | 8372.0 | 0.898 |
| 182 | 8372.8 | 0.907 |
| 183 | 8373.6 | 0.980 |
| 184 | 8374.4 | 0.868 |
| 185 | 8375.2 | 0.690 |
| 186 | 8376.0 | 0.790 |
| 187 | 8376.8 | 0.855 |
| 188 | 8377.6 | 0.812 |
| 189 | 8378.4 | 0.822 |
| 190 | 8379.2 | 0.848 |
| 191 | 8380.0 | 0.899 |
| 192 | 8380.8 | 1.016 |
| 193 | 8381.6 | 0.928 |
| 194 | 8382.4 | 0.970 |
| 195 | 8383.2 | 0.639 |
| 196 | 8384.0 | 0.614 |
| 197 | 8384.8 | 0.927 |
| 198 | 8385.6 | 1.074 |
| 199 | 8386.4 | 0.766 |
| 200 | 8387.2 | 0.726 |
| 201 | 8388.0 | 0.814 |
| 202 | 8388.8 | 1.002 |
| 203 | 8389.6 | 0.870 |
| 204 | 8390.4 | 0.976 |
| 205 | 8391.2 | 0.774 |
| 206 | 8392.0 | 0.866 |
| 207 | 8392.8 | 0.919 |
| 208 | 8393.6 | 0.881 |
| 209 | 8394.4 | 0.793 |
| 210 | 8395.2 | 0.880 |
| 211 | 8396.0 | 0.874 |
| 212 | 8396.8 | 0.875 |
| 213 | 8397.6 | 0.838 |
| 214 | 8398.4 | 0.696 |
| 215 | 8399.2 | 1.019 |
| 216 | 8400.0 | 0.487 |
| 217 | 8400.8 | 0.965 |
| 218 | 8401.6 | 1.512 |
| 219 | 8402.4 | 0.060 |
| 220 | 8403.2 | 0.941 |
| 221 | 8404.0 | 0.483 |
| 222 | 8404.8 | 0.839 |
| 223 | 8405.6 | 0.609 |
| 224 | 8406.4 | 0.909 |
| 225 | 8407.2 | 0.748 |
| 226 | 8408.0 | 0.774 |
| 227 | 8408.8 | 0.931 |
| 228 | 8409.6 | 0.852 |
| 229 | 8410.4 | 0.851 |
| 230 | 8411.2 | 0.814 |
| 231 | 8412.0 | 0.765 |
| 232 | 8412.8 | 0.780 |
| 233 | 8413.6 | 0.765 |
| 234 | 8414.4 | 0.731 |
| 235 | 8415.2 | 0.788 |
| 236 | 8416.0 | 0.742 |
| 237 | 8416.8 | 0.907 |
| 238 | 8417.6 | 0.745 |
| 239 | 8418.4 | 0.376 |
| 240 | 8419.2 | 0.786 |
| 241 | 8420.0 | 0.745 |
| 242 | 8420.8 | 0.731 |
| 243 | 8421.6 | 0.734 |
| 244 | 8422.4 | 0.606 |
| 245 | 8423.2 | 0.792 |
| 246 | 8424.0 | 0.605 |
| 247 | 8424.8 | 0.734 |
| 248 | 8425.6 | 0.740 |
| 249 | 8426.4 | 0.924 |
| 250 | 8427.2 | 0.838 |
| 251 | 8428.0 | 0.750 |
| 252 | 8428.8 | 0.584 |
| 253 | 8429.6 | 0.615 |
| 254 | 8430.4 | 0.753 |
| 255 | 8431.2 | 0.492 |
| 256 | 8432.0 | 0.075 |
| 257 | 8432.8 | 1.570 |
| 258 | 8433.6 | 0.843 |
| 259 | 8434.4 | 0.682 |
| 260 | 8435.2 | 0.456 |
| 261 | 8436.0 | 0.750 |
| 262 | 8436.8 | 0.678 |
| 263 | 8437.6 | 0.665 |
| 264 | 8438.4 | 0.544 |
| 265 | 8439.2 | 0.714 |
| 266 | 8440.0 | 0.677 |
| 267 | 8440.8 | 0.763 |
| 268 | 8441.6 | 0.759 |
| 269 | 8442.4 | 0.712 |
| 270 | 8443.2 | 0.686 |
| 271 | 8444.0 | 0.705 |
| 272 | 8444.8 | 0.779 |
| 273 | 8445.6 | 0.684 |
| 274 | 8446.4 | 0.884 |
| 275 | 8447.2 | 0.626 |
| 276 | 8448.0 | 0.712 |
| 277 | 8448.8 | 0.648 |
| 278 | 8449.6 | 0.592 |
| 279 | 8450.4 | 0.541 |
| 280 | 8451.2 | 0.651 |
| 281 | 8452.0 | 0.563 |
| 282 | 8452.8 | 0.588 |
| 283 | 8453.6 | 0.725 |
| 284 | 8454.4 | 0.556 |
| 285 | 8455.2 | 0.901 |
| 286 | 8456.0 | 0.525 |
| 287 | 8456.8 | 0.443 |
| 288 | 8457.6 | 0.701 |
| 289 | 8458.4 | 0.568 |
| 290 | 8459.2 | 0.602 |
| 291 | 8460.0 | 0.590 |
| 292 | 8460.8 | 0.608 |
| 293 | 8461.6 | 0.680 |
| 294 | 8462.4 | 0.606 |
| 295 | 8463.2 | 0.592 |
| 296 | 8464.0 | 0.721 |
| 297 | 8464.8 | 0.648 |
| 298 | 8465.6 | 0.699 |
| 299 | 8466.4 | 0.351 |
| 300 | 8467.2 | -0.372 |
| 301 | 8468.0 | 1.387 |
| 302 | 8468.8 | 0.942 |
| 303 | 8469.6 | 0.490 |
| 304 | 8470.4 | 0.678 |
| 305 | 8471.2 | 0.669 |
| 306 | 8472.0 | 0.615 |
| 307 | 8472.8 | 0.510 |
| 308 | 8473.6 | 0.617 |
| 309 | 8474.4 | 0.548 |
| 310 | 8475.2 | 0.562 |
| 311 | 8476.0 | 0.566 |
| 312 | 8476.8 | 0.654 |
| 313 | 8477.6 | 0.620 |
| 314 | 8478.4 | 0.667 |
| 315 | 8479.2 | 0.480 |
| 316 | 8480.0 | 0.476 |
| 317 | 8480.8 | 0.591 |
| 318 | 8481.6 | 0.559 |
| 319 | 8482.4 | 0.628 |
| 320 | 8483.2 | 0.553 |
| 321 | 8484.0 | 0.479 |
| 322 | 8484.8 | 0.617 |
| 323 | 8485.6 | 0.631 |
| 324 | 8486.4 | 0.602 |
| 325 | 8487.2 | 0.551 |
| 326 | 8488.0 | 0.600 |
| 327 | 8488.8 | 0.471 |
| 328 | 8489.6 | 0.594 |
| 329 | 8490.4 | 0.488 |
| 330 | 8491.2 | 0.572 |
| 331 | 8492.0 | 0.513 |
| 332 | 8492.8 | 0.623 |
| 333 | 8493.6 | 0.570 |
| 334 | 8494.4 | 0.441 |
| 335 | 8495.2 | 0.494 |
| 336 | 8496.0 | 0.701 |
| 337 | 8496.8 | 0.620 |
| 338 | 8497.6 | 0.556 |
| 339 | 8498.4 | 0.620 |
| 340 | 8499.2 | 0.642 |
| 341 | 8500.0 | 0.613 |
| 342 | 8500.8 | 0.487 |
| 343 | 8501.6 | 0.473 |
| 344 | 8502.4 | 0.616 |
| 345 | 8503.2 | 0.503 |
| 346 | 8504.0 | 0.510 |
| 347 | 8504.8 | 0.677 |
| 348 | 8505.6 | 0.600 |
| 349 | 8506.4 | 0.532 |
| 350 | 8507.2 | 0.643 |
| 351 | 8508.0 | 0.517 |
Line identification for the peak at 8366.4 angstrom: Mg II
